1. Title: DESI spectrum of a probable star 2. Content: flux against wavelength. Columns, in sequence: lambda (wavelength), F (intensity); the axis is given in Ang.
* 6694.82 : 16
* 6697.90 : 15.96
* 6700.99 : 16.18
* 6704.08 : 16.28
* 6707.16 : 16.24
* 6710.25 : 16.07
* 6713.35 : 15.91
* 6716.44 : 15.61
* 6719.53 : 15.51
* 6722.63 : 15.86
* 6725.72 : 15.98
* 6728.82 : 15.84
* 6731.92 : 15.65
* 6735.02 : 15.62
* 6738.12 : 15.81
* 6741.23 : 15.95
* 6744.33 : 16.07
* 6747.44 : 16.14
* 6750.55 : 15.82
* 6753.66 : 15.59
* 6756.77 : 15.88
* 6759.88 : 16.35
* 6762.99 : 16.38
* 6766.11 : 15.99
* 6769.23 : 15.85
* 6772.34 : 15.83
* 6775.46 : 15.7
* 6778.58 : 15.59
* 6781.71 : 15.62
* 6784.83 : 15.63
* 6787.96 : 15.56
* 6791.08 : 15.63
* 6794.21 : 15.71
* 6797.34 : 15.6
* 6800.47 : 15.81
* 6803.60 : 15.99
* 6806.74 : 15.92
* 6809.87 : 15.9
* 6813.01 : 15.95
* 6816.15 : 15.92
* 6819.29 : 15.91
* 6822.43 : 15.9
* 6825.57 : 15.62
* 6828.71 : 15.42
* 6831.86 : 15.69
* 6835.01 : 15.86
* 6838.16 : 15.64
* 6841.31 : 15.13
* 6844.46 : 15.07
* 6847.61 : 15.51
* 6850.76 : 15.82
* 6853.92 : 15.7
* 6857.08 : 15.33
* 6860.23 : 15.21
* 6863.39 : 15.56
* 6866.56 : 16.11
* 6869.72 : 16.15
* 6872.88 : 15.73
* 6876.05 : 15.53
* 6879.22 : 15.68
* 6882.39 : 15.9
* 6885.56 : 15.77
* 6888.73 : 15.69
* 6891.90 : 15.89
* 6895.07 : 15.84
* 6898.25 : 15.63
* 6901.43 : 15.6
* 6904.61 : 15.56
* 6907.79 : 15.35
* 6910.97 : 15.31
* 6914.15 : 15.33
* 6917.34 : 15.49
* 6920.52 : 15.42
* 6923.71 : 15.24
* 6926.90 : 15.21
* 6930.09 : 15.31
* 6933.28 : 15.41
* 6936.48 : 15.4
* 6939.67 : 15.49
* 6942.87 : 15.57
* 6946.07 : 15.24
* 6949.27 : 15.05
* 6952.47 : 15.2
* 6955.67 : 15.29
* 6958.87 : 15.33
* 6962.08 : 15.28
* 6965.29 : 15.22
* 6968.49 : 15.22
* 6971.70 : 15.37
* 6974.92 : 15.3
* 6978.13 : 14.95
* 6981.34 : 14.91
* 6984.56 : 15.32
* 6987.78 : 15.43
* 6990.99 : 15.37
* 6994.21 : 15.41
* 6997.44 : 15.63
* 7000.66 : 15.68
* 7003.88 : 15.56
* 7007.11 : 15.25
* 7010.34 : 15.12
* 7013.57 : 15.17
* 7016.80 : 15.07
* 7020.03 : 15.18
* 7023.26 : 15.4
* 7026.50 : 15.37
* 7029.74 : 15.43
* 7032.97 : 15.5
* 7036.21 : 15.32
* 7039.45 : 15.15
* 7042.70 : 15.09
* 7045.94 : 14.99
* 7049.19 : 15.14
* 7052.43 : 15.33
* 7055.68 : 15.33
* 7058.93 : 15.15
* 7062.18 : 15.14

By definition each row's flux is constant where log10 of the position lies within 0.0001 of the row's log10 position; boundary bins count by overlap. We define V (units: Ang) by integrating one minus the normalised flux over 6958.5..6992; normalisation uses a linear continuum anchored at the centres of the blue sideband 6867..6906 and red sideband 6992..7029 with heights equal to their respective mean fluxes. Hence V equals 0.5 Ang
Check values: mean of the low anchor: 15.8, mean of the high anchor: 15.3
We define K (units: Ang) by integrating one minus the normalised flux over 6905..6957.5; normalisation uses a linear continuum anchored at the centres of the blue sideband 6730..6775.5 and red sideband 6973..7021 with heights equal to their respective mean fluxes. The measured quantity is 0.4 Ang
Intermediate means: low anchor 15.9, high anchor 15.3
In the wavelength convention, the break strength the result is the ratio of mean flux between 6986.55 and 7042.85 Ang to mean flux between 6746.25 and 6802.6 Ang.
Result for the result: 0.97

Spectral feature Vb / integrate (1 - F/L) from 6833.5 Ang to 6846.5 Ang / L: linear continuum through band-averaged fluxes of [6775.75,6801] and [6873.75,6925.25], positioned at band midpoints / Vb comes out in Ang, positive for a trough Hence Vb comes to 0.15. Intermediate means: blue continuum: 15.6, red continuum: 15.6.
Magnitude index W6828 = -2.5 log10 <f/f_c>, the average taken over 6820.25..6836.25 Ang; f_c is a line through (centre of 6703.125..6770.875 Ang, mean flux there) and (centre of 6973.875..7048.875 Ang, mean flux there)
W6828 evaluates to 0.001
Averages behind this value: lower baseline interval 15.9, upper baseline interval 15.3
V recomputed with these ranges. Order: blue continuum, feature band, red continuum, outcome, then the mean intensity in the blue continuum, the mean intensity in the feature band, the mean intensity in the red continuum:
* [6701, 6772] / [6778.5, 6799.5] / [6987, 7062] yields 0.3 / 15.9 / 15.6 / 15.3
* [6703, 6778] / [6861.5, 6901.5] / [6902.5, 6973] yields -0.7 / 15.9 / 15.8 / 15.3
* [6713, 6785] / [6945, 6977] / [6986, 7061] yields 0.4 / 15.8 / 15.2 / 15.3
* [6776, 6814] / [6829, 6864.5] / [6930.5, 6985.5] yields 0.2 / 15.7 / 15.5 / 15.3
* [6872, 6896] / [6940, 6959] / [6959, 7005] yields 0.2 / 15.8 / 15.3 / 15.3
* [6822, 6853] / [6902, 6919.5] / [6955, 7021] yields 0.0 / 15.6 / 15.4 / 15.3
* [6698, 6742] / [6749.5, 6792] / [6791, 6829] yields 0.1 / 15.9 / 15.8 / 15.8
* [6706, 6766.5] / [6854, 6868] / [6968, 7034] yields 0.1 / 15.9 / 15.6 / 15.3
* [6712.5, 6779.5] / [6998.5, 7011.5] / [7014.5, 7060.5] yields -0.1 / 15.9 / 15.4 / 15.2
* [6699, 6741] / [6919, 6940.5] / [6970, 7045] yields 0.2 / 15.9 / 15.3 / 15.3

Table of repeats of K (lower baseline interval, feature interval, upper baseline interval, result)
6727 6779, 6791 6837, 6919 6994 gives -0.24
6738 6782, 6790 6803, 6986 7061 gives 0.10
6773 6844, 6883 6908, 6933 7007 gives -0.31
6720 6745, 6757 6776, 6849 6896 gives -0.27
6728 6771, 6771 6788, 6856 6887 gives 0.22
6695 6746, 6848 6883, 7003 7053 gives -0.21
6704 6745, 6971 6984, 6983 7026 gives 0.23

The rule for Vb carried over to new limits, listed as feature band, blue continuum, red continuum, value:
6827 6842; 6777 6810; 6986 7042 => 0.1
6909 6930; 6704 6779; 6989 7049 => 0.3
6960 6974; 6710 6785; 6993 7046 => 0.1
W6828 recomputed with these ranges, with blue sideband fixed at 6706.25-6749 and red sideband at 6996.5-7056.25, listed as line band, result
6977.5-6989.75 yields 0.014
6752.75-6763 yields -0.016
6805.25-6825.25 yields -0.014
